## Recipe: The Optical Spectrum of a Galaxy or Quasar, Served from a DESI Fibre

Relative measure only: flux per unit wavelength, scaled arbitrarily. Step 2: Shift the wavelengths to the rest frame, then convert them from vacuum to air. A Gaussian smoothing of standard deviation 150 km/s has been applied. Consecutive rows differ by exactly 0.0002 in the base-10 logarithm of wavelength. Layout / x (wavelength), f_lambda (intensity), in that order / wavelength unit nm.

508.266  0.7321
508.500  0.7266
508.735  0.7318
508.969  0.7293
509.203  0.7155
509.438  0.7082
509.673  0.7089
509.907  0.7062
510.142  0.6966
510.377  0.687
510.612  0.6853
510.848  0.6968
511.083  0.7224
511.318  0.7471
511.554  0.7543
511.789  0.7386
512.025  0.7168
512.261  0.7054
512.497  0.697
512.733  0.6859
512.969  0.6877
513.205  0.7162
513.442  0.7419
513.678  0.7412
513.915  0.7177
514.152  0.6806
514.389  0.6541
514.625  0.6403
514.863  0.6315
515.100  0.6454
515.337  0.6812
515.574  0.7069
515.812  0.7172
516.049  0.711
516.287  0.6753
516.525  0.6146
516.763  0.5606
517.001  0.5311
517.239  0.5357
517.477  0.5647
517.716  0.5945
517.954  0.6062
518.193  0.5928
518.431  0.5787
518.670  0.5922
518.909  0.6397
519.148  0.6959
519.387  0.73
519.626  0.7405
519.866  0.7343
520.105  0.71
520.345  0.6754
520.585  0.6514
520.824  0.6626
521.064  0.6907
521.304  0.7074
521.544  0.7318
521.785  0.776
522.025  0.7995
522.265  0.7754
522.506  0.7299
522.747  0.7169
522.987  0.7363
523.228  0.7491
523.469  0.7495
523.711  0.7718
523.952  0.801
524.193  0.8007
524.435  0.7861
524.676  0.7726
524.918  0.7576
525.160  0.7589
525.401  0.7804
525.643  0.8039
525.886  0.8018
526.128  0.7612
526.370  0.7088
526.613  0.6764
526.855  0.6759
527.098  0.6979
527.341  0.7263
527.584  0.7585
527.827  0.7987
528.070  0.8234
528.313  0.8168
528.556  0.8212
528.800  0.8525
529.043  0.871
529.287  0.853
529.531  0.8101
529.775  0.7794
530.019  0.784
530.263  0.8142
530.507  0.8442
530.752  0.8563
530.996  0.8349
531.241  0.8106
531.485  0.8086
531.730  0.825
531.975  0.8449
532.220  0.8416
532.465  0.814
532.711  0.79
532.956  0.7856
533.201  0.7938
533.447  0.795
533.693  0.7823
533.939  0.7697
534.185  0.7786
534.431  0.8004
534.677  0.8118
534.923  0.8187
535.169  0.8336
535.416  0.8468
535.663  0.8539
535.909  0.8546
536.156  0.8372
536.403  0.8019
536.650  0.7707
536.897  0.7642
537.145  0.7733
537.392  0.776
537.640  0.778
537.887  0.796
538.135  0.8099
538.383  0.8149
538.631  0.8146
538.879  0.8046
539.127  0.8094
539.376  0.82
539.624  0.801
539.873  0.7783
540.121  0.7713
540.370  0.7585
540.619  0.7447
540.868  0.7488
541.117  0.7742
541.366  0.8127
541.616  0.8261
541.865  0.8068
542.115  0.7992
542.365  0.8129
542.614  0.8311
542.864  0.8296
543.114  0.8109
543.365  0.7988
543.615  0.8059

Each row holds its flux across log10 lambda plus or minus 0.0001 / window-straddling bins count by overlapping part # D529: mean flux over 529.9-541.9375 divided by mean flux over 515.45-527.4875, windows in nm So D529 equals 1.1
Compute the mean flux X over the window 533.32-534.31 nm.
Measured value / 0.781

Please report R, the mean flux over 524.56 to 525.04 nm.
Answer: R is 0.764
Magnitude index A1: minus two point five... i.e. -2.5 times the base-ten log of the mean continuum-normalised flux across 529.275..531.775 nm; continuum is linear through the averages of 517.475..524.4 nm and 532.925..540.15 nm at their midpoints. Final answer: -0.07 mag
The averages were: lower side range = 0.704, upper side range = 0.802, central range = 0.818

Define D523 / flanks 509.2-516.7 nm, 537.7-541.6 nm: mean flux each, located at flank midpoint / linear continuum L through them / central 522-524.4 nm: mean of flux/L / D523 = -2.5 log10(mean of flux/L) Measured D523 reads -0.04 mag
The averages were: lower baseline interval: 0.697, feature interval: 0.762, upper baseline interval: 0.791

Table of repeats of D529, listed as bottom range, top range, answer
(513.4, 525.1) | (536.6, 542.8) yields 1.15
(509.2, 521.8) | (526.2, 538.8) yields 1.18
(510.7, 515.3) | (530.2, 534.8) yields 1.16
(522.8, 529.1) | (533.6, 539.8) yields 1.05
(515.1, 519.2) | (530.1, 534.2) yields 1.30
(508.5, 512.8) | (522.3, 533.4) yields 1.10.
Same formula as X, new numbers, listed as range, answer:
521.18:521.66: 0.719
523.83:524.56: 0.796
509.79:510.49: 0.697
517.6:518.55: 0.594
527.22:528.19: 0.777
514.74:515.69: 0.666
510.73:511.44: 0.722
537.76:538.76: 0.809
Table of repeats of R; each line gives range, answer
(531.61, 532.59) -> 0.831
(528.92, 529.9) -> 0.828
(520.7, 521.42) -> 0.687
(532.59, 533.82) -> 0.789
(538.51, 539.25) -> 0.81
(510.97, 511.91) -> 0.741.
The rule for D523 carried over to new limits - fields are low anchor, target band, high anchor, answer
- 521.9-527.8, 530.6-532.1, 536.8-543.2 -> -0.08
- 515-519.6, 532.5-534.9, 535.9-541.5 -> -0.05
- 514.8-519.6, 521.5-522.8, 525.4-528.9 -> -0.09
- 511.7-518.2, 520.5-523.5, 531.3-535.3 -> -0.02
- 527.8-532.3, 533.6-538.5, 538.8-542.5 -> 0.00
